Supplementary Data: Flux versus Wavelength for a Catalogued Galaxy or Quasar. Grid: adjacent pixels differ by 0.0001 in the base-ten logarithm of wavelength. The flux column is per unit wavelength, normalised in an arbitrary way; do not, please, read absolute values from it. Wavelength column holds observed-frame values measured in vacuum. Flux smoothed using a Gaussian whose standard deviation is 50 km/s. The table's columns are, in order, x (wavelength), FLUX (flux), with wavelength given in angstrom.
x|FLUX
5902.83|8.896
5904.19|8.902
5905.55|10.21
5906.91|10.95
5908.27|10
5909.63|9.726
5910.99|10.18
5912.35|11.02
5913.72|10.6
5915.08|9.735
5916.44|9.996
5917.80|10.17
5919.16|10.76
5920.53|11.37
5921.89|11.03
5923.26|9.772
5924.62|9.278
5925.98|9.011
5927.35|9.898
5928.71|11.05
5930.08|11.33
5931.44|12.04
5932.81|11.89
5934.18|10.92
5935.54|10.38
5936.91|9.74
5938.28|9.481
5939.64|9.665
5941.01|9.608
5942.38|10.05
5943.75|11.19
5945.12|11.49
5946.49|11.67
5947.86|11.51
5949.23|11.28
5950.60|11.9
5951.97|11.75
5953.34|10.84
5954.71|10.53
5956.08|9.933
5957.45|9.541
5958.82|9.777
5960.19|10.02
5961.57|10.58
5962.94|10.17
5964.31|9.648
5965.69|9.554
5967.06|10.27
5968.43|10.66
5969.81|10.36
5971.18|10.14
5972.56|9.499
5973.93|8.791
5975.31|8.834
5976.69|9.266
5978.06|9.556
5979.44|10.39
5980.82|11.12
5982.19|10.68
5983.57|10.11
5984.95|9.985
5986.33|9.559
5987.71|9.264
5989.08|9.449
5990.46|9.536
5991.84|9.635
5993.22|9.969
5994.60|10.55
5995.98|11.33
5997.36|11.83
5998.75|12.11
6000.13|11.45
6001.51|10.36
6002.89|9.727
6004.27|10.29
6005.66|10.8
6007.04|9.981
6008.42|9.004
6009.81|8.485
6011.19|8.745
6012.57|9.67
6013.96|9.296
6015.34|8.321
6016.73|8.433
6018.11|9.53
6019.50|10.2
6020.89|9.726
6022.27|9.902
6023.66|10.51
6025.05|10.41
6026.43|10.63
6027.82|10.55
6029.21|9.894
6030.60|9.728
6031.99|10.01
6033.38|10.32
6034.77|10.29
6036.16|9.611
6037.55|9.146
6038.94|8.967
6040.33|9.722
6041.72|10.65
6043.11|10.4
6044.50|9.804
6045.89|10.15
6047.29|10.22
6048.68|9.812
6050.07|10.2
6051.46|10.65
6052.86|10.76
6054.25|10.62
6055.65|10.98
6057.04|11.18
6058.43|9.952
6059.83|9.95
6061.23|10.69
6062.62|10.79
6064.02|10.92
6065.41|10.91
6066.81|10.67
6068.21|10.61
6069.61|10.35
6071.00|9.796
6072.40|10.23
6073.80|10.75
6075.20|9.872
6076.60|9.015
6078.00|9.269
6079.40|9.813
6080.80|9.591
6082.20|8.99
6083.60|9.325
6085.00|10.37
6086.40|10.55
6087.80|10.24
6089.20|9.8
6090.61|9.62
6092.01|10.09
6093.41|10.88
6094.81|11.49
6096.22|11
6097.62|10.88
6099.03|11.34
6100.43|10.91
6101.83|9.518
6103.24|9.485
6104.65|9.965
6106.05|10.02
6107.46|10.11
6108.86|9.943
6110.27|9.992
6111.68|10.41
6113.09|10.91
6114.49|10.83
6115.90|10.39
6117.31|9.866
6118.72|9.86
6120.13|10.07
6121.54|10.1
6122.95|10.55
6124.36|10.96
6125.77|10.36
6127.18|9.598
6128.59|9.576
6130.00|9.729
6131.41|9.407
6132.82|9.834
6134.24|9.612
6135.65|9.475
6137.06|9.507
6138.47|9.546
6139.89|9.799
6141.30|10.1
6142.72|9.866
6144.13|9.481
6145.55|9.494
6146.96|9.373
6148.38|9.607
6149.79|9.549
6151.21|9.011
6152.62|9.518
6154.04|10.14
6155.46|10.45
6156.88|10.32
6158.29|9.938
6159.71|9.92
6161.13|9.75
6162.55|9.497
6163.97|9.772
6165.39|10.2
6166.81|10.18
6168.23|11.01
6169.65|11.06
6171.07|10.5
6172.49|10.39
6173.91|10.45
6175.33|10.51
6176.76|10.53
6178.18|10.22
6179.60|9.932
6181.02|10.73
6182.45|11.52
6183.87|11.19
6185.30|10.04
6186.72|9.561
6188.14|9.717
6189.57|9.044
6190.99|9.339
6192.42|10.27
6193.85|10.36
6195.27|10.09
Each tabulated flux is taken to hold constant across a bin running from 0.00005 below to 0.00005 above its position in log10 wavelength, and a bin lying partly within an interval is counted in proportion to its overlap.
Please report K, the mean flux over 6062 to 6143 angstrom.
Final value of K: 10.1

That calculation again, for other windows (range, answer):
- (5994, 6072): 10.2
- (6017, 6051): 10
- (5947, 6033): 10.1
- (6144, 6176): 10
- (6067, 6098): 10.1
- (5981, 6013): 10.1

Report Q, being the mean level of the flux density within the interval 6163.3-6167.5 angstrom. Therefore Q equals 10.1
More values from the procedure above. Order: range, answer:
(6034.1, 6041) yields 9.54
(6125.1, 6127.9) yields 9.98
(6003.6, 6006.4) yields 10.5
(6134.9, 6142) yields 9.69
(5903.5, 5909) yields 10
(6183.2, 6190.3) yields 9.91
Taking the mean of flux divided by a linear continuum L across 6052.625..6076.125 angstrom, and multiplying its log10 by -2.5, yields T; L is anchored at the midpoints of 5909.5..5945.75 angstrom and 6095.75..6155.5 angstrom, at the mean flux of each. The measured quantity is -0.04 mag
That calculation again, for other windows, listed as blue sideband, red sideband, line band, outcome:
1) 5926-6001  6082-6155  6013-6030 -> 0.05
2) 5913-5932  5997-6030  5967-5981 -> 0.04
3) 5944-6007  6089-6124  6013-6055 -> 0.04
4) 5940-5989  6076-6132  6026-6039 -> 0.03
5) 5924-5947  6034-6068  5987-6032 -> 0.04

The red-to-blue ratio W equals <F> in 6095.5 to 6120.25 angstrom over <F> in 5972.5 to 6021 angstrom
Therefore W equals 1.0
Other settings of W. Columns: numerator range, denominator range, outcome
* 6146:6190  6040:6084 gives 0.99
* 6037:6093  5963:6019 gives 1.02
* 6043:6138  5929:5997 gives 0.99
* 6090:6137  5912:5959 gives 0.96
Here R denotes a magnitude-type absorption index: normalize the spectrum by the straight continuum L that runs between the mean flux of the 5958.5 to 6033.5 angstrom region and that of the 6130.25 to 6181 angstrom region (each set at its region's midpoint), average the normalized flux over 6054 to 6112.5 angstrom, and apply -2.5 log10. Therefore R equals -0.032 mag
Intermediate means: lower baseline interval 9.97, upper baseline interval 9.95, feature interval 10.3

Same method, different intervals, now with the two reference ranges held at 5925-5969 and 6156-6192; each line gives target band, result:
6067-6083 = 0.053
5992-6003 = -0.046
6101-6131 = 0.021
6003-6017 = 0.121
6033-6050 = 0.050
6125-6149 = 0.065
